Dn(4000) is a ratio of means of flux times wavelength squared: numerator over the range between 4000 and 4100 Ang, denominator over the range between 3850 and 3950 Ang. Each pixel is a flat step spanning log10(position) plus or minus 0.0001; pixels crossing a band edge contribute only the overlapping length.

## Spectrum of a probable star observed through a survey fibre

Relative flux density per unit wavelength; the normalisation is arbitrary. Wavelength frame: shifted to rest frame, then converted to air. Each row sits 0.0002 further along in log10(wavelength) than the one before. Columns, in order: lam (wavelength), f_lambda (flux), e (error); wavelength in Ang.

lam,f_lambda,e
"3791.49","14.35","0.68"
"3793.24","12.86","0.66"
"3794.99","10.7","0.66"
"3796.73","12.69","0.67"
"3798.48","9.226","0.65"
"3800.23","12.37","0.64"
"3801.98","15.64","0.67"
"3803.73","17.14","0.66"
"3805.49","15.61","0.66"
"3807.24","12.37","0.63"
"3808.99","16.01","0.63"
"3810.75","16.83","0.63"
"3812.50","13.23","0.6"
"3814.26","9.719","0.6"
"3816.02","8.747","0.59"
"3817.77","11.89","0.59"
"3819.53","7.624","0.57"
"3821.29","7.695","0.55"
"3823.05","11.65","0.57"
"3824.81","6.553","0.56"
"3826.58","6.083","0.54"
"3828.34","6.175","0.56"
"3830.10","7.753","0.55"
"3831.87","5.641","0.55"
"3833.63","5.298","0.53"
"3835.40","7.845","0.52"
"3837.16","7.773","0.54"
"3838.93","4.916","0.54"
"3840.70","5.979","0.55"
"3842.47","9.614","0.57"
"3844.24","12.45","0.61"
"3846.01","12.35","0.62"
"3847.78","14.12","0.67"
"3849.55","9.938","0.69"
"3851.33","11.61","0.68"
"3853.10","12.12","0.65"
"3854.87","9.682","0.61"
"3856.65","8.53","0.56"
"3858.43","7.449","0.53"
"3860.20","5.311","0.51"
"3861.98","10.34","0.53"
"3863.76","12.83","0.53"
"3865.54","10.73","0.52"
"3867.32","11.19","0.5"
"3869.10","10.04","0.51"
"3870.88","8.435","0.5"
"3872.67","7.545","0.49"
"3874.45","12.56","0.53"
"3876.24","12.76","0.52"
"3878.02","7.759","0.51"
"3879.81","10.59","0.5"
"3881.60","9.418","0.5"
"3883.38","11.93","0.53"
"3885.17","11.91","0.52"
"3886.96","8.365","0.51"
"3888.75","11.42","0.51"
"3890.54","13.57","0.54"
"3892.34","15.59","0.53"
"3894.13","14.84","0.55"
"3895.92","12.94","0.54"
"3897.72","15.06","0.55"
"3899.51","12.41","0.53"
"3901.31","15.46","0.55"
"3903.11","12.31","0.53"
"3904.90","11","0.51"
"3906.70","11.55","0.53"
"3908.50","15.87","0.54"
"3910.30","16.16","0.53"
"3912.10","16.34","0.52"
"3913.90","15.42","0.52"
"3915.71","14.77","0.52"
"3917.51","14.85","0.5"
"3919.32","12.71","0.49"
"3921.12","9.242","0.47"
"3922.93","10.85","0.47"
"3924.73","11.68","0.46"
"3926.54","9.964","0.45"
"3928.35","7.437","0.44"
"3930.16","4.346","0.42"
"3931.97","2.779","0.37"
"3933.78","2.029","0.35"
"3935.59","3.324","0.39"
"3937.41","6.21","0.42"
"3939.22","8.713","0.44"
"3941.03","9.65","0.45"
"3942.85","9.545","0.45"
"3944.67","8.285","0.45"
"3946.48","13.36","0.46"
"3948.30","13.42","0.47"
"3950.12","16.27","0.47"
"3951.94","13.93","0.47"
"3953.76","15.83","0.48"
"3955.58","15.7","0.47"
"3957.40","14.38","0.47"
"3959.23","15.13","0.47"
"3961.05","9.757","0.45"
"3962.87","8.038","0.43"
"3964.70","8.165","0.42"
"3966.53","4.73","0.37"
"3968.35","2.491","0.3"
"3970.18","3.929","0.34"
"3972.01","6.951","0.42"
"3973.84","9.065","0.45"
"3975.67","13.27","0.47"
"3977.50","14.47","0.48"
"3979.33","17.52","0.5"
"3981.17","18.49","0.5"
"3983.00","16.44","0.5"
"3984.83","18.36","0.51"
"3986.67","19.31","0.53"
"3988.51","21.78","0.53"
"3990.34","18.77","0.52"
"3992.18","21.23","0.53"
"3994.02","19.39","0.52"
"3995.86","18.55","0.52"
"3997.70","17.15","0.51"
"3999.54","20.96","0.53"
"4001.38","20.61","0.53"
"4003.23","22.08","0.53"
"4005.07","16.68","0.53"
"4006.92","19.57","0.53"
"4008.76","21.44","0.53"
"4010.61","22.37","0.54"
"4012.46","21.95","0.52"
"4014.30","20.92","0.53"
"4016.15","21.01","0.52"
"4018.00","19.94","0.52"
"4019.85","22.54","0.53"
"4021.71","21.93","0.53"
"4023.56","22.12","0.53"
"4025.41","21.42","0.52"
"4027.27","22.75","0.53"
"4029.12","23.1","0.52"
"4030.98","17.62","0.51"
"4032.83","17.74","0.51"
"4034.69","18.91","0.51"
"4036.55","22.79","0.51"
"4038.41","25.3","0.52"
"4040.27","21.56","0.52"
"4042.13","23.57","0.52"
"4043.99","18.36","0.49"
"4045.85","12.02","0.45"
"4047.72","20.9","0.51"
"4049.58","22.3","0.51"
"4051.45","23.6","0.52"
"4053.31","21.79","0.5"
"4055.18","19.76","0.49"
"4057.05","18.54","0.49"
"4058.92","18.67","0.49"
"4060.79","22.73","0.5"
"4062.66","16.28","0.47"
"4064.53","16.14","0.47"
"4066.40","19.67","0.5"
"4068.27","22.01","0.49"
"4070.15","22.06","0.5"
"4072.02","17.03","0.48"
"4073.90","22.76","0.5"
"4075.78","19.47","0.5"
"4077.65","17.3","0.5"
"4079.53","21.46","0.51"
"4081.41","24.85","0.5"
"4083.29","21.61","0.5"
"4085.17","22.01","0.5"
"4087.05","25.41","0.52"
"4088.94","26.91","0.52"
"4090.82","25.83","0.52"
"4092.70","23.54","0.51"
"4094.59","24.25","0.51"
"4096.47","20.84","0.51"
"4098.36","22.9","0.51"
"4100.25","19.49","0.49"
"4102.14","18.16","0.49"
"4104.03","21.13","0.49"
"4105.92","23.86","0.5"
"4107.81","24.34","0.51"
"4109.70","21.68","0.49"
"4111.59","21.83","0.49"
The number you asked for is 2.10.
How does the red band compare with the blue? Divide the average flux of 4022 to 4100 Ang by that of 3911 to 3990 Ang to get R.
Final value 1.85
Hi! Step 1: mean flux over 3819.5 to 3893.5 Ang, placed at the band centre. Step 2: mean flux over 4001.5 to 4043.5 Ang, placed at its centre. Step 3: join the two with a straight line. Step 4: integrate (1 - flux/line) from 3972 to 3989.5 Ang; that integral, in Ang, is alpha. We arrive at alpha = 2.2 Ang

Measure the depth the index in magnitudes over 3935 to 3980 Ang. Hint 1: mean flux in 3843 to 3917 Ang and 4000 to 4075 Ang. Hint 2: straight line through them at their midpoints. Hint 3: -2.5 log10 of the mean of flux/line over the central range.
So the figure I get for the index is 0.47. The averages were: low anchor 11.8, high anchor 20.6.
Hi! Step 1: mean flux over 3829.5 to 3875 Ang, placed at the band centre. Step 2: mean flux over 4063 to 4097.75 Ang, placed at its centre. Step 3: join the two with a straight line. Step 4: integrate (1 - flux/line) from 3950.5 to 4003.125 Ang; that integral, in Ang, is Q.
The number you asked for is 5.37 Ang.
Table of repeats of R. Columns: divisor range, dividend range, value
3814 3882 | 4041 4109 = 2.30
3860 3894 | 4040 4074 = 1.83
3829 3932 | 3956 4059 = 1.66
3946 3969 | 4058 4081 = 1.69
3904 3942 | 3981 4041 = 2.00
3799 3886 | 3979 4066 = 1.97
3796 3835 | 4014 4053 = 1.97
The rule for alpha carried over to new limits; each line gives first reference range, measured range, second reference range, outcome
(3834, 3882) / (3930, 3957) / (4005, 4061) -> 9.8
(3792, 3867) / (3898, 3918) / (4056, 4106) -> -0.7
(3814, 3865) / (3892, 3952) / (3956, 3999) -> 2.1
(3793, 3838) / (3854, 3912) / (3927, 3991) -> -3.5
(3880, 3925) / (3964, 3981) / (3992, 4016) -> 8.2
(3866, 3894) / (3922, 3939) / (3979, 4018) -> 9.3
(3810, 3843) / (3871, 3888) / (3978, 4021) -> 2.4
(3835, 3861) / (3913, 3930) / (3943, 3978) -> -2.1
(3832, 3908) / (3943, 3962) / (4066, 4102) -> 2.0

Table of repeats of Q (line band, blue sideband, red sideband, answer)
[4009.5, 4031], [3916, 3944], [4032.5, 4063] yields -5.0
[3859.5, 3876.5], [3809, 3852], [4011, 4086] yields 1.8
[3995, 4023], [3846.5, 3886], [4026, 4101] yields -3.7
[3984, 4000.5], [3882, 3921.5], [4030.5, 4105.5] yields -1.9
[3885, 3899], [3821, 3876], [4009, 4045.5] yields -1.1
